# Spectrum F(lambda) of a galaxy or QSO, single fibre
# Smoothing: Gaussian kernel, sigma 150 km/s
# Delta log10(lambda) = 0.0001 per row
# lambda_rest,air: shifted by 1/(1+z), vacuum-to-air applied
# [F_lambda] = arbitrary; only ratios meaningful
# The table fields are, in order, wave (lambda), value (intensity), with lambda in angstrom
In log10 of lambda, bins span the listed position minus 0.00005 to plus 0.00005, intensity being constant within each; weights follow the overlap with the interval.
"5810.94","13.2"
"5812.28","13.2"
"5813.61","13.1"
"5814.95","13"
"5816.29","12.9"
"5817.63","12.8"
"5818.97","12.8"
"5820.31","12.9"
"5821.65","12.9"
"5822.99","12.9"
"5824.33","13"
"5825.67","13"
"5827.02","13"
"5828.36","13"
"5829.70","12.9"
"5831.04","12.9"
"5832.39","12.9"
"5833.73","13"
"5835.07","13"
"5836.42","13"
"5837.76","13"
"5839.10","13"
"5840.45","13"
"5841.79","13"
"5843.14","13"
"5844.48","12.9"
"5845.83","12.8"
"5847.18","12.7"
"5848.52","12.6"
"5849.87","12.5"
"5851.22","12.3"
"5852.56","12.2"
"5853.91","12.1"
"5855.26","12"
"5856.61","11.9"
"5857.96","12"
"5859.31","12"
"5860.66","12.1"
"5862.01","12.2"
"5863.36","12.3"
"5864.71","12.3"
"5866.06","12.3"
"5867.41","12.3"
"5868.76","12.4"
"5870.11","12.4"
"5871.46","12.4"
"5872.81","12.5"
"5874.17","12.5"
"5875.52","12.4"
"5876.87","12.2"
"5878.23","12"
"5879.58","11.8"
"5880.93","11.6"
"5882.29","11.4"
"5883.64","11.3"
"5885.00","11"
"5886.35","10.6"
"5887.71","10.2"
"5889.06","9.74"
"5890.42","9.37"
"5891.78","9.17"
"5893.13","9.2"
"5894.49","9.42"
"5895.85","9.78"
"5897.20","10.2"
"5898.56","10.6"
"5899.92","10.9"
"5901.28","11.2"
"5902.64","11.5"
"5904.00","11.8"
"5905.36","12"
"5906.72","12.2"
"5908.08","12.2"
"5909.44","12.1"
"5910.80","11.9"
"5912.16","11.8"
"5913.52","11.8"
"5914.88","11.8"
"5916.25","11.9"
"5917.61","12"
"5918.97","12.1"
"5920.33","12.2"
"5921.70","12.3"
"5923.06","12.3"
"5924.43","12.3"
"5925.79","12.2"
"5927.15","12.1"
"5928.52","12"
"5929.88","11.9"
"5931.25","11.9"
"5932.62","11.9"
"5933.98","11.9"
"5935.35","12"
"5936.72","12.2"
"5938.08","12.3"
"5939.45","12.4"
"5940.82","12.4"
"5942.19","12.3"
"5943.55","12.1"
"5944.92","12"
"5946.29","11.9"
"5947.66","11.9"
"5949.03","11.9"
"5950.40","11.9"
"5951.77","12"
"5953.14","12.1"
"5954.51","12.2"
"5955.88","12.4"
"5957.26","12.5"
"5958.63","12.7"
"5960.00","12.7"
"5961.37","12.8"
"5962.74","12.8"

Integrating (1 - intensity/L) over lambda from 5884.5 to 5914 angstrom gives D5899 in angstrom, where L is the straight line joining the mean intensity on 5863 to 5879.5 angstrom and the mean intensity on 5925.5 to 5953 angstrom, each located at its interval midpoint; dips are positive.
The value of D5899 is 3.3 angstrom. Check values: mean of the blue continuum 12.3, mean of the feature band 10.8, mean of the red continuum 12.1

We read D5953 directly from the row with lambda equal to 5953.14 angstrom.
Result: 12.1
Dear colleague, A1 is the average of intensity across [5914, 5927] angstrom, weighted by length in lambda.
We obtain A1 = 12.1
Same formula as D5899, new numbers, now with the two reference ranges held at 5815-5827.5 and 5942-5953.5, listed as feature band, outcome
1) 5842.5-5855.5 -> 0.2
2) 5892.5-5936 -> 2.2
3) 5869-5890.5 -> 1.6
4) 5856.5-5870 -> 0.4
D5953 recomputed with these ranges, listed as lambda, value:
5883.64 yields 11.3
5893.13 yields 9.2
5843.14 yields 13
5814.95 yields 13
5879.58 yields 11.8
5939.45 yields 12.4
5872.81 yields 12.5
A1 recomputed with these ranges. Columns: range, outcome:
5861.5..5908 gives 11.3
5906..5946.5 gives 12.1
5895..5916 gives 11.4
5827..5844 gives 13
